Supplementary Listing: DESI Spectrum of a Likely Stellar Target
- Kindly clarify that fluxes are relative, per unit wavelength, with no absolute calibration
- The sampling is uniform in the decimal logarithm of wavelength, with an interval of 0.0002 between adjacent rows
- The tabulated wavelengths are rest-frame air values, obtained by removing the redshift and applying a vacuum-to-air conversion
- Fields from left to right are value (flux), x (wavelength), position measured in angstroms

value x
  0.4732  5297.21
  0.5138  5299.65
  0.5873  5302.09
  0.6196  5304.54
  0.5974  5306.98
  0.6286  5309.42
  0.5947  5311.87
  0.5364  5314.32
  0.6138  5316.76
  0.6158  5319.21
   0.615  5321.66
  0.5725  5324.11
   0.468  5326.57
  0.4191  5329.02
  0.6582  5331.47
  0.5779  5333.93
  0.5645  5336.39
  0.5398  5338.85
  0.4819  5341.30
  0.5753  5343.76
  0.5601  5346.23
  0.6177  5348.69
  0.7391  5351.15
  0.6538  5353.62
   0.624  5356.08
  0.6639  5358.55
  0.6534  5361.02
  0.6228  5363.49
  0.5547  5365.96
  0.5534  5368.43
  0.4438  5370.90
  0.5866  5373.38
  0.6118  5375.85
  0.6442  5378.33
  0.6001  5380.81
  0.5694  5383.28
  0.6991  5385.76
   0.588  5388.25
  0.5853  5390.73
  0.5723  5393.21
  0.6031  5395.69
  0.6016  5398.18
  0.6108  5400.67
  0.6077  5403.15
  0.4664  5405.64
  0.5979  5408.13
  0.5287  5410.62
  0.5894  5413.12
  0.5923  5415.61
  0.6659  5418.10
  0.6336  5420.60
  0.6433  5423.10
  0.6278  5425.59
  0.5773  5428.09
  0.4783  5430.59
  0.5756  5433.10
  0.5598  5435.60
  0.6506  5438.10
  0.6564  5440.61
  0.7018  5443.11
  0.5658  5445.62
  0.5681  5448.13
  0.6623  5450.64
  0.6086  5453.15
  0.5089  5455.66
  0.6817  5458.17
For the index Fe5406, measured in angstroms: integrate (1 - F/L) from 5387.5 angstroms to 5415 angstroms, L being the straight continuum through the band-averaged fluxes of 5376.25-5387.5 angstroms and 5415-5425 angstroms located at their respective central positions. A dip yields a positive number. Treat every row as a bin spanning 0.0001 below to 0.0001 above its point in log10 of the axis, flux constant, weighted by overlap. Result 2.3 angstroms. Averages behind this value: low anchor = 0.625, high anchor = 0.636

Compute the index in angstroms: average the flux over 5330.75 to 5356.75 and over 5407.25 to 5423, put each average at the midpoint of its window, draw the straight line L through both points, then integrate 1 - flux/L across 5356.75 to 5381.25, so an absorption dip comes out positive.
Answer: 0.25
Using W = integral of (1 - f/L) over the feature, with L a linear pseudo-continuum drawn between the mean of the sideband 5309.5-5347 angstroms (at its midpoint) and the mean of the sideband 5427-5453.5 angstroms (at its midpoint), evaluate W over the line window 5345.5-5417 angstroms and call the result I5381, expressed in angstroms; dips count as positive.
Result -2.32 angstroms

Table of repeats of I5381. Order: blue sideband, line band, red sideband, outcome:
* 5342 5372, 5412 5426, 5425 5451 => -0.59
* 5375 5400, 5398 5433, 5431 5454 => 1.32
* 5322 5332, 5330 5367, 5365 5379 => -4.07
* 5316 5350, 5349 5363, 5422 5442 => -2.23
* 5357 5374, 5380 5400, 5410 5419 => -0.45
